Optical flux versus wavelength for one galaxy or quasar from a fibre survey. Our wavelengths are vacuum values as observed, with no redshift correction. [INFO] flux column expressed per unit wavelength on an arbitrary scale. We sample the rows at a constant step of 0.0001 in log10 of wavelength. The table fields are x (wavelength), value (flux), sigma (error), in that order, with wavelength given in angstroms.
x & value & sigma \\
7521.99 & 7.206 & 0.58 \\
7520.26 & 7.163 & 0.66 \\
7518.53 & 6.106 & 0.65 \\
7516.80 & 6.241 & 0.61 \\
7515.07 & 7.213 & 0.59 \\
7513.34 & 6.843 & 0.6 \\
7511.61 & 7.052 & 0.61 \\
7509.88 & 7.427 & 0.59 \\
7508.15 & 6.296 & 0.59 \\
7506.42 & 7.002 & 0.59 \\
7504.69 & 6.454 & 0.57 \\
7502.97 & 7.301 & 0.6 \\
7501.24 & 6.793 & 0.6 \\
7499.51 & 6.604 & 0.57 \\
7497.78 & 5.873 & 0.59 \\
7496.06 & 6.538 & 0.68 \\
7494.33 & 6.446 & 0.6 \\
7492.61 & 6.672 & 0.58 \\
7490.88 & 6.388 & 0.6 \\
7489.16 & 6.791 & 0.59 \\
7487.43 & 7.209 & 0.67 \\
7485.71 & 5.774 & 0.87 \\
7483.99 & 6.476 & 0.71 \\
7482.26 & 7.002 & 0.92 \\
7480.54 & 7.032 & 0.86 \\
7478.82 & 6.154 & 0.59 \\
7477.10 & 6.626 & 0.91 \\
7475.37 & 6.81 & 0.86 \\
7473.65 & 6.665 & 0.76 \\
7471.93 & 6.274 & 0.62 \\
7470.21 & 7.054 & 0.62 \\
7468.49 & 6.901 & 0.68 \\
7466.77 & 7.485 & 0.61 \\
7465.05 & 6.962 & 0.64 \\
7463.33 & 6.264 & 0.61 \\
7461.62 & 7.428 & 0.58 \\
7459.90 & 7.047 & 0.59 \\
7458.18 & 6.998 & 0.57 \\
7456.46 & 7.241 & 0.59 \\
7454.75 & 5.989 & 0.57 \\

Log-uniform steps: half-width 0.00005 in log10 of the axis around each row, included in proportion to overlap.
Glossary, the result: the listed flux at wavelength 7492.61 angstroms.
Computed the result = 6.672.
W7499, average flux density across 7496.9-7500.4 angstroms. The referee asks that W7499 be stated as 6.24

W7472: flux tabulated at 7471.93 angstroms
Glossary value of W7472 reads 6.274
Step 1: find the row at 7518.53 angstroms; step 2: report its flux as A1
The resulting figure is 6.106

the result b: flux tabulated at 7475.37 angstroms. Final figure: 6.81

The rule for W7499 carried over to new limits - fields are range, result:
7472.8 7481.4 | 6.66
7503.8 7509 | 6.6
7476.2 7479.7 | 6.39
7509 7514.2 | 7.1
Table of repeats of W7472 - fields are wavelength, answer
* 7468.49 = 6.901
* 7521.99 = 7.206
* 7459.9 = 7.047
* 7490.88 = 6.388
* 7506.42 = 7.002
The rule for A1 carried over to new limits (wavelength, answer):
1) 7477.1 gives 6.626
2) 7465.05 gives 6.962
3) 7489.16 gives 6.791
